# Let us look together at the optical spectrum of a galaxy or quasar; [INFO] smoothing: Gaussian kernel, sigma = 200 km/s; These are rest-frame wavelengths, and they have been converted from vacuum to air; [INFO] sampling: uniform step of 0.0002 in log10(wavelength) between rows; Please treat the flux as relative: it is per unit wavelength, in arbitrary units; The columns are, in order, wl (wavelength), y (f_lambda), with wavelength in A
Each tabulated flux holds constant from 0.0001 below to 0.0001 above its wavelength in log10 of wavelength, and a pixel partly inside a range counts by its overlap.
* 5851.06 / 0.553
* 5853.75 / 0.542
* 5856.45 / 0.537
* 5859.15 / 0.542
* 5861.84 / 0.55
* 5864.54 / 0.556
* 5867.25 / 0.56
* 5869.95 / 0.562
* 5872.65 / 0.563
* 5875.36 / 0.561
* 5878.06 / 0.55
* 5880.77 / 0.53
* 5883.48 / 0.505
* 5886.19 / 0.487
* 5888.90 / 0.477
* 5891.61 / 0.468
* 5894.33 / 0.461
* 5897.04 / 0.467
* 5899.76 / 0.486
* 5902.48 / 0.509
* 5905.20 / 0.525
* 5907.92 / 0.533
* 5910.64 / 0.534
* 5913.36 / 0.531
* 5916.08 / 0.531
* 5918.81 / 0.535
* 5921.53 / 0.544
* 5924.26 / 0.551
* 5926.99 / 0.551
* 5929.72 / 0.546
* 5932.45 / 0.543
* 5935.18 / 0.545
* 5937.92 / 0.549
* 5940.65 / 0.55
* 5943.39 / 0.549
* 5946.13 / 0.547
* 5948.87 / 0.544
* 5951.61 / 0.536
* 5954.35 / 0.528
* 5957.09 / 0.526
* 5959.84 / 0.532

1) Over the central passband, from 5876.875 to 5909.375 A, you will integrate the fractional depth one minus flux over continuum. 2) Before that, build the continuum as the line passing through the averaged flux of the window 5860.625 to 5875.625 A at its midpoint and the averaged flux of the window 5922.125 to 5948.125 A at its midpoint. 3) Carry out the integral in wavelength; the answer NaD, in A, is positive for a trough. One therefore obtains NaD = 3.2 A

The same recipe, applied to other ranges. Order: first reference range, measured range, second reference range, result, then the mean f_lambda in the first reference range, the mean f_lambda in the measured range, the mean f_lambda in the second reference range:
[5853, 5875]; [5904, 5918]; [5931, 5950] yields 0.5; 0.552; 0.531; 0.547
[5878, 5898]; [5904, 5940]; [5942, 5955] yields -1.5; 0.49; 0.54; 0.541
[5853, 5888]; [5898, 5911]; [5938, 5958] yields 0.6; 0.541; 0.514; 0.541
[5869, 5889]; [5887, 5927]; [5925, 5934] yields 2.1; 0.532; 0.512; 0.547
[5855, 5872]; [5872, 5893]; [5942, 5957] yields 1.3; 0.552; 0.516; 0.539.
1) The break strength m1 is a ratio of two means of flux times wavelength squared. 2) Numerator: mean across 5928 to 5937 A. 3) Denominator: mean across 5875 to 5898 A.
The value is 1.1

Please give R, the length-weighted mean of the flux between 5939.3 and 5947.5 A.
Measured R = 0.548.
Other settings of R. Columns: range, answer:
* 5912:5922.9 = 0.535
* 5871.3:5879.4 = 0.558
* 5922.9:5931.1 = 0.549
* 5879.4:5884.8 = 0.517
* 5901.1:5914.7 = 0.526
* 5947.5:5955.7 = 0.536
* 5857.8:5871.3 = 0.554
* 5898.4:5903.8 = 0.497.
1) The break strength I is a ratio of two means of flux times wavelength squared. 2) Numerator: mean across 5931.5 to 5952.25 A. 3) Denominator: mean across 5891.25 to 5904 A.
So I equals 1.16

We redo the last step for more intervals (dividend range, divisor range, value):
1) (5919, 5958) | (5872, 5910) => 1.09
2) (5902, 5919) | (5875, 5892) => 1.04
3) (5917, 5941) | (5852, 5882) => 1.01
